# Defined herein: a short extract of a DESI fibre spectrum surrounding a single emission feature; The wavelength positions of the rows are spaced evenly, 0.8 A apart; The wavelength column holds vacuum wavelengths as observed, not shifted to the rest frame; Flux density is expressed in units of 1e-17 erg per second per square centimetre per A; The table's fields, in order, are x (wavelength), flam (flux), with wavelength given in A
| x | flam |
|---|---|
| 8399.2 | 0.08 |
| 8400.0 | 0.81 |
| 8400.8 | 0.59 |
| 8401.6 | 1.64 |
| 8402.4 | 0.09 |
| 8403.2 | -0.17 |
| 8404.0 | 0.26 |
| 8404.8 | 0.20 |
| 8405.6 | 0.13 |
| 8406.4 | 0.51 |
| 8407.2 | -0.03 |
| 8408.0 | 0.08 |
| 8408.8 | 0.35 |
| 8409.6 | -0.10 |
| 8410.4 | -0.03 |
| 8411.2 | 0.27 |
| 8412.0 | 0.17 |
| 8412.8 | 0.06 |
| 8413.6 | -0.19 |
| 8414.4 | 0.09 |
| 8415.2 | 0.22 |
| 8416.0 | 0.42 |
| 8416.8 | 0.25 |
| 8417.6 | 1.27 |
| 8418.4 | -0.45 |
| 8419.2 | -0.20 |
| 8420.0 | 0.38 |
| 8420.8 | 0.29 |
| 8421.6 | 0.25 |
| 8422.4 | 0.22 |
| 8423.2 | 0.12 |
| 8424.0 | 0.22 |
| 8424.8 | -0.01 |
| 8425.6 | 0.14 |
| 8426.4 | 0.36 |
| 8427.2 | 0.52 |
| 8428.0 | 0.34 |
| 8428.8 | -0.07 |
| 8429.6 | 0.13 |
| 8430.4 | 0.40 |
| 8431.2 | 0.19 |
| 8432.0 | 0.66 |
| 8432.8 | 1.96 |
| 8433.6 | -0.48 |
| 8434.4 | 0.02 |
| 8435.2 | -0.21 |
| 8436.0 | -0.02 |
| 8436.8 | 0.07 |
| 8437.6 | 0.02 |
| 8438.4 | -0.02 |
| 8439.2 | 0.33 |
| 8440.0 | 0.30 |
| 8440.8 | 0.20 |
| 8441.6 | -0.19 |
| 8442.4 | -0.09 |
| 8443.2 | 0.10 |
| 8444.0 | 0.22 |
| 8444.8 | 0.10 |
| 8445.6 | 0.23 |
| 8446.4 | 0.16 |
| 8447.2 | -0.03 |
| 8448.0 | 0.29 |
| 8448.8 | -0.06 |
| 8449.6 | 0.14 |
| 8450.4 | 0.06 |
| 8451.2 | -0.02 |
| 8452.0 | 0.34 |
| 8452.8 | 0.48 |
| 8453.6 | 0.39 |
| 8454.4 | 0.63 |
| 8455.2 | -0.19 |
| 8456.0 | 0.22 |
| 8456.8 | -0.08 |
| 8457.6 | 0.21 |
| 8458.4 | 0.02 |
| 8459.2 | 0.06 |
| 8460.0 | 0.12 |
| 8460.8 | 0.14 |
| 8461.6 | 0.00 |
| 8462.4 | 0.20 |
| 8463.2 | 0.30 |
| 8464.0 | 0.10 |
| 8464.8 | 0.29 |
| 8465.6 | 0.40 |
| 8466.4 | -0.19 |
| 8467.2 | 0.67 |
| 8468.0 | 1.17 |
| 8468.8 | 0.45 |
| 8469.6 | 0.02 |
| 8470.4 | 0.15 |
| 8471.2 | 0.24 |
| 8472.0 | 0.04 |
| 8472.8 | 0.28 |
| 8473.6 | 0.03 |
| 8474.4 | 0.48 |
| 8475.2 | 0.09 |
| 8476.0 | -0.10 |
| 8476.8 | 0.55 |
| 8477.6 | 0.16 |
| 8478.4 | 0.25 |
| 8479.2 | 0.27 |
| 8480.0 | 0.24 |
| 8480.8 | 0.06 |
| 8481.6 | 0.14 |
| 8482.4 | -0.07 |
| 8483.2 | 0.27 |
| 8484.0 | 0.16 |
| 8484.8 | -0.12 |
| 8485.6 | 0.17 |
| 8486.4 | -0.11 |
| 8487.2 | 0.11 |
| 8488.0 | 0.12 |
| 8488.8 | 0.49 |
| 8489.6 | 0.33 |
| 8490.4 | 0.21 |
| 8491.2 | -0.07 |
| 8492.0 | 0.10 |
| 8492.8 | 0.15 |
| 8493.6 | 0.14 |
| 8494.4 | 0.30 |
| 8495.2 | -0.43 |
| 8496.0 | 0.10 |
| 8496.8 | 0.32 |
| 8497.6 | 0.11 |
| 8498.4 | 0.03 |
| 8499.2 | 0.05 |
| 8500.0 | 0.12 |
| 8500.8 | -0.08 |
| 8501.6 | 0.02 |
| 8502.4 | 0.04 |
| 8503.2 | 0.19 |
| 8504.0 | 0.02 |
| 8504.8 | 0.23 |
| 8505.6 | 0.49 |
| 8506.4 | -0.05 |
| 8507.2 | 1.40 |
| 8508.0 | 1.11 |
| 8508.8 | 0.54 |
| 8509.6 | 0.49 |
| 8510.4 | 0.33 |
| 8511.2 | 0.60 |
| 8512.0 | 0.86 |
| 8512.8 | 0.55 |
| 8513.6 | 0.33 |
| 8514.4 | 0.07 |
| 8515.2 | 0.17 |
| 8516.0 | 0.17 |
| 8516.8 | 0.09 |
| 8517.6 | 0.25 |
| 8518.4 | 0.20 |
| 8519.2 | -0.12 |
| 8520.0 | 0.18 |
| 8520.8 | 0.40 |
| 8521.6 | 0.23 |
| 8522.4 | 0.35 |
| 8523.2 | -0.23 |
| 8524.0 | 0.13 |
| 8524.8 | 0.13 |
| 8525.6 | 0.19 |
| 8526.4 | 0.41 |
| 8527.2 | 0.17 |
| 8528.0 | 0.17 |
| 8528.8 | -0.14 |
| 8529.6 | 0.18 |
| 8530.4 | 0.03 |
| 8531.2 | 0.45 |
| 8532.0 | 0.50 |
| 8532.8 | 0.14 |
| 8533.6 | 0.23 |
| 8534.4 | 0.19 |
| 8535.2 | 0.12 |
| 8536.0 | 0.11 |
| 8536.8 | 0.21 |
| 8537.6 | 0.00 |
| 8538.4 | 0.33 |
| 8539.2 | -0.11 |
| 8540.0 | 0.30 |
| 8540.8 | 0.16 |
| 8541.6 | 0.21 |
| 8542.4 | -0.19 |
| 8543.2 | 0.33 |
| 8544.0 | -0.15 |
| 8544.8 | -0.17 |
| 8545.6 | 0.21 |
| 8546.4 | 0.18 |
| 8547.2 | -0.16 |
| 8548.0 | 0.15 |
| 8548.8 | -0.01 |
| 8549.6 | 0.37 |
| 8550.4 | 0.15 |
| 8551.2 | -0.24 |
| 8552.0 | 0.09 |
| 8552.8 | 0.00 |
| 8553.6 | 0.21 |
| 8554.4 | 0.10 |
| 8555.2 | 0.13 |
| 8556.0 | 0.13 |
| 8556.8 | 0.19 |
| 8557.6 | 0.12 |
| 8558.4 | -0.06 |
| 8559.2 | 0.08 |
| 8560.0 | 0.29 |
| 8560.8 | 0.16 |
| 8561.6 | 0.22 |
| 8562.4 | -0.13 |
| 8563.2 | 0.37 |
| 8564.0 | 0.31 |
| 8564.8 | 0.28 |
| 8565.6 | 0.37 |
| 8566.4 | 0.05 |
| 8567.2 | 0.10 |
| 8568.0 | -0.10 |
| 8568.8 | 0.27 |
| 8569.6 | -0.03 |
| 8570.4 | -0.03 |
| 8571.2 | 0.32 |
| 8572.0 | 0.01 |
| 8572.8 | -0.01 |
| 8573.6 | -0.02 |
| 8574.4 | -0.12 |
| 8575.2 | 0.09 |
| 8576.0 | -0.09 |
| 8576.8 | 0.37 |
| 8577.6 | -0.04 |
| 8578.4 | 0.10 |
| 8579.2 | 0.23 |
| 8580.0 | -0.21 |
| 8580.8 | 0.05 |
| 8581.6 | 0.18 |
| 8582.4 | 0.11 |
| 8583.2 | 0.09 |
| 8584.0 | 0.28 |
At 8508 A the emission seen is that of H-beta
